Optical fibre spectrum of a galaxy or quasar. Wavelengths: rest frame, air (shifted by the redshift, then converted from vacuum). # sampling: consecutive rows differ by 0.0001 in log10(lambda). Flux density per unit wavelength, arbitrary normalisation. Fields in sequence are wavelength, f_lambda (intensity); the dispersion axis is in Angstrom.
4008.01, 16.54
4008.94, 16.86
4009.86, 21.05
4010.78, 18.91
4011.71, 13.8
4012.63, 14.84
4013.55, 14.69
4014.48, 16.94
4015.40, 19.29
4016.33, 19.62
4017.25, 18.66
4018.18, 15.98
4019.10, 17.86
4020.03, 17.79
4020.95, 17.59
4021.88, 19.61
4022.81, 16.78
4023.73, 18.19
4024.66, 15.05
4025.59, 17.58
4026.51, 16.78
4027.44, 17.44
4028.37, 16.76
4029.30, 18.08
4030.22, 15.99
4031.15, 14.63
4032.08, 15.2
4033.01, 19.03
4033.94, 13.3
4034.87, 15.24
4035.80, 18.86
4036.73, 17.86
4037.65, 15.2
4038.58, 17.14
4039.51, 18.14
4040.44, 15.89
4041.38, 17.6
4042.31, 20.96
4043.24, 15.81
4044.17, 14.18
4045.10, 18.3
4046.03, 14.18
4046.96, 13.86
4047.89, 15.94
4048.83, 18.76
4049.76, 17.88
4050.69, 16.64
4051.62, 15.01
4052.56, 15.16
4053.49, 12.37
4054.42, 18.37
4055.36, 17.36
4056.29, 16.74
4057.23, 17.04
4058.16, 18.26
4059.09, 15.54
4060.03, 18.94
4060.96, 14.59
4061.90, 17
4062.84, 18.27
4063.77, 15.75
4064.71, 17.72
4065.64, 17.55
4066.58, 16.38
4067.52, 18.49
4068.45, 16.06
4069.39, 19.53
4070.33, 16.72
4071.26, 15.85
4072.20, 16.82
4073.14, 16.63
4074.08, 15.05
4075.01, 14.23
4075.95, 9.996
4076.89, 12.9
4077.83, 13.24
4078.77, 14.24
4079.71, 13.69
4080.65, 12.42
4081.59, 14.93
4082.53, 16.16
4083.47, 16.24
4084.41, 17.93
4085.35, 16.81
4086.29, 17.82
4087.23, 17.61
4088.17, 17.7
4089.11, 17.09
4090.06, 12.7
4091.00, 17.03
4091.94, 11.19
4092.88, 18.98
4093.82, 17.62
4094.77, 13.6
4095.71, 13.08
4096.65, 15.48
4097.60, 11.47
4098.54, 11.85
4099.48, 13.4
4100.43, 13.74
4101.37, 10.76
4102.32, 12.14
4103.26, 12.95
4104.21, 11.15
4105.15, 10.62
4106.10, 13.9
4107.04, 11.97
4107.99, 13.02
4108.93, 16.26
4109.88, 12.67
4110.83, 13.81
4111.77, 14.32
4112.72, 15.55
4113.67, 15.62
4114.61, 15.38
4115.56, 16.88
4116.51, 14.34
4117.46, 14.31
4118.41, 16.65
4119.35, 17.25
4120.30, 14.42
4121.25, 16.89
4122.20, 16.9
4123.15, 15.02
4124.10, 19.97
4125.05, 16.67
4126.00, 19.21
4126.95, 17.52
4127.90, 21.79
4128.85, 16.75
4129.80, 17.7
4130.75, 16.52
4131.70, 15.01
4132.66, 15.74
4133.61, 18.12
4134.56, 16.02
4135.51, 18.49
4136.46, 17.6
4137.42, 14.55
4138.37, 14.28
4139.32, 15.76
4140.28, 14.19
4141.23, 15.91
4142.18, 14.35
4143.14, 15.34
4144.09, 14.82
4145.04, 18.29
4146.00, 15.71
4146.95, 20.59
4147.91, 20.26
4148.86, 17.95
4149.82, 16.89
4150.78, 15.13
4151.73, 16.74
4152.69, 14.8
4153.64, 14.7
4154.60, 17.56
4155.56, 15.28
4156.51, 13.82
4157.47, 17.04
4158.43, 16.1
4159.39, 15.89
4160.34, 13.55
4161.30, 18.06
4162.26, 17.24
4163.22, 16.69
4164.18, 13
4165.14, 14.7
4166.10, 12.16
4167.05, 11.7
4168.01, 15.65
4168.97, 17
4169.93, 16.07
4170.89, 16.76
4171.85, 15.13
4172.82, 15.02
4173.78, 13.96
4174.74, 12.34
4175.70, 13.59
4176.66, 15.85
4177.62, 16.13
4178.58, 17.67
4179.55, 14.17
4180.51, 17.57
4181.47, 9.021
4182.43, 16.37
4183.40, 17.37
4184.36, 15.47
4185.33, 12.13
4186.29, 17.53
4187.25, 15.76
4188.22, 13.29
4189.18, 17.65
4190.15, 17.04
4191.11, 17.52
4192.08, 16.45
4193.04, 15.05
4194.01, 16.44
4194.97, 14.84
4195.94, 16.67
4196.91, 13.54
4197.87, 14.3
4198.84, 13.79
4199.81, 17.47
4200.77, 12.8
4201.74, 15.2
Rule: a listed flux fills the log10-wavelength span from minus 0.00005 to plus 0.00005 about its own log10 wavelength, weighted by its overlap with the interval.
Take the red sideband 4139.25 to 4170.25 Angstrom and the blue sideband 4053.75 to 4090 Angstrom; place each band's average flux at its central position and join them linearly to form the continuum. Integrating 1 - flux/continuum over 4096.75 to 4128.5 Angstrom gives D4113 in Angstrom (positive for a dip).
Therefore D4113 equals 2.4 Angstrom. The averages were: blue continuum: 16.2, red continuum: 15.8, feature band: 14.8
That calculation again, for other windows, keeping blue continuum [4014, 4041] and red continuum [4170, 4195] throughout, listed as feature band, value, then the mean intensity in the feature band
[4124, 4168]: -1.2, 16.3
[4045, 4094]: 1.7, 16.1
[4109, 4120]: 0.7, 15.2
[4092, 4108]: 3.0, 13.2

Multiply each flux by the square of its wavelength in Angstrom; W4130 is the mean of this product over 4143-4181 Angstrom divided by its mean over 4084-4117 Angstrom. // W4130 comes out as 1.1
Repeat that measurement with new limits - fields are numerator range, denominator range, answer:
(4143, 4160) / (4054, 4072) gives 1.00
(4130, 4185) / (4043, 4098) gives 1.03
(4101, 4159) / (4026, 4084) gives 1.01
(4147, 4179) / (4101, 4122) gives 1.13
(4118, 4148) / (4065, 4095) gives 1.09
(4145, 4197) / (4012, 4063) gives 1.00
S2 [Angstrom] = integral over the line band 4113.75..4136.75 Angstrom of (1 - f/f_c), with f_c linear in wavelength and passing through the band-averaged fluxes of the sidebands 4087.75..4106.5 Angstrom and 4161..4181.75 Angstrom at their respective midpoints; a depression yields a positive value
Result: -4.2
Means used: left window 13.8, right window 15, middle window 16.9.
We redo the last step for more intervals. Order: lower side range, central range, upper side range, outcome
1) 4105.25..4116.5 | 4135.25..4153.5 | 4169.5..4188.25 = -2.0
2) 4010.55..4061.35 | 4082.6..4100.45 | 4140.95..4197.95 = 1.0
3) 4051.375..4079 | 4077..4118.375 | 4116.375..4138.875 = 5.0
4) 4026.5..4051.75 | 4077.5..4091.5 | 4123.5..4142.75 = 0.8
